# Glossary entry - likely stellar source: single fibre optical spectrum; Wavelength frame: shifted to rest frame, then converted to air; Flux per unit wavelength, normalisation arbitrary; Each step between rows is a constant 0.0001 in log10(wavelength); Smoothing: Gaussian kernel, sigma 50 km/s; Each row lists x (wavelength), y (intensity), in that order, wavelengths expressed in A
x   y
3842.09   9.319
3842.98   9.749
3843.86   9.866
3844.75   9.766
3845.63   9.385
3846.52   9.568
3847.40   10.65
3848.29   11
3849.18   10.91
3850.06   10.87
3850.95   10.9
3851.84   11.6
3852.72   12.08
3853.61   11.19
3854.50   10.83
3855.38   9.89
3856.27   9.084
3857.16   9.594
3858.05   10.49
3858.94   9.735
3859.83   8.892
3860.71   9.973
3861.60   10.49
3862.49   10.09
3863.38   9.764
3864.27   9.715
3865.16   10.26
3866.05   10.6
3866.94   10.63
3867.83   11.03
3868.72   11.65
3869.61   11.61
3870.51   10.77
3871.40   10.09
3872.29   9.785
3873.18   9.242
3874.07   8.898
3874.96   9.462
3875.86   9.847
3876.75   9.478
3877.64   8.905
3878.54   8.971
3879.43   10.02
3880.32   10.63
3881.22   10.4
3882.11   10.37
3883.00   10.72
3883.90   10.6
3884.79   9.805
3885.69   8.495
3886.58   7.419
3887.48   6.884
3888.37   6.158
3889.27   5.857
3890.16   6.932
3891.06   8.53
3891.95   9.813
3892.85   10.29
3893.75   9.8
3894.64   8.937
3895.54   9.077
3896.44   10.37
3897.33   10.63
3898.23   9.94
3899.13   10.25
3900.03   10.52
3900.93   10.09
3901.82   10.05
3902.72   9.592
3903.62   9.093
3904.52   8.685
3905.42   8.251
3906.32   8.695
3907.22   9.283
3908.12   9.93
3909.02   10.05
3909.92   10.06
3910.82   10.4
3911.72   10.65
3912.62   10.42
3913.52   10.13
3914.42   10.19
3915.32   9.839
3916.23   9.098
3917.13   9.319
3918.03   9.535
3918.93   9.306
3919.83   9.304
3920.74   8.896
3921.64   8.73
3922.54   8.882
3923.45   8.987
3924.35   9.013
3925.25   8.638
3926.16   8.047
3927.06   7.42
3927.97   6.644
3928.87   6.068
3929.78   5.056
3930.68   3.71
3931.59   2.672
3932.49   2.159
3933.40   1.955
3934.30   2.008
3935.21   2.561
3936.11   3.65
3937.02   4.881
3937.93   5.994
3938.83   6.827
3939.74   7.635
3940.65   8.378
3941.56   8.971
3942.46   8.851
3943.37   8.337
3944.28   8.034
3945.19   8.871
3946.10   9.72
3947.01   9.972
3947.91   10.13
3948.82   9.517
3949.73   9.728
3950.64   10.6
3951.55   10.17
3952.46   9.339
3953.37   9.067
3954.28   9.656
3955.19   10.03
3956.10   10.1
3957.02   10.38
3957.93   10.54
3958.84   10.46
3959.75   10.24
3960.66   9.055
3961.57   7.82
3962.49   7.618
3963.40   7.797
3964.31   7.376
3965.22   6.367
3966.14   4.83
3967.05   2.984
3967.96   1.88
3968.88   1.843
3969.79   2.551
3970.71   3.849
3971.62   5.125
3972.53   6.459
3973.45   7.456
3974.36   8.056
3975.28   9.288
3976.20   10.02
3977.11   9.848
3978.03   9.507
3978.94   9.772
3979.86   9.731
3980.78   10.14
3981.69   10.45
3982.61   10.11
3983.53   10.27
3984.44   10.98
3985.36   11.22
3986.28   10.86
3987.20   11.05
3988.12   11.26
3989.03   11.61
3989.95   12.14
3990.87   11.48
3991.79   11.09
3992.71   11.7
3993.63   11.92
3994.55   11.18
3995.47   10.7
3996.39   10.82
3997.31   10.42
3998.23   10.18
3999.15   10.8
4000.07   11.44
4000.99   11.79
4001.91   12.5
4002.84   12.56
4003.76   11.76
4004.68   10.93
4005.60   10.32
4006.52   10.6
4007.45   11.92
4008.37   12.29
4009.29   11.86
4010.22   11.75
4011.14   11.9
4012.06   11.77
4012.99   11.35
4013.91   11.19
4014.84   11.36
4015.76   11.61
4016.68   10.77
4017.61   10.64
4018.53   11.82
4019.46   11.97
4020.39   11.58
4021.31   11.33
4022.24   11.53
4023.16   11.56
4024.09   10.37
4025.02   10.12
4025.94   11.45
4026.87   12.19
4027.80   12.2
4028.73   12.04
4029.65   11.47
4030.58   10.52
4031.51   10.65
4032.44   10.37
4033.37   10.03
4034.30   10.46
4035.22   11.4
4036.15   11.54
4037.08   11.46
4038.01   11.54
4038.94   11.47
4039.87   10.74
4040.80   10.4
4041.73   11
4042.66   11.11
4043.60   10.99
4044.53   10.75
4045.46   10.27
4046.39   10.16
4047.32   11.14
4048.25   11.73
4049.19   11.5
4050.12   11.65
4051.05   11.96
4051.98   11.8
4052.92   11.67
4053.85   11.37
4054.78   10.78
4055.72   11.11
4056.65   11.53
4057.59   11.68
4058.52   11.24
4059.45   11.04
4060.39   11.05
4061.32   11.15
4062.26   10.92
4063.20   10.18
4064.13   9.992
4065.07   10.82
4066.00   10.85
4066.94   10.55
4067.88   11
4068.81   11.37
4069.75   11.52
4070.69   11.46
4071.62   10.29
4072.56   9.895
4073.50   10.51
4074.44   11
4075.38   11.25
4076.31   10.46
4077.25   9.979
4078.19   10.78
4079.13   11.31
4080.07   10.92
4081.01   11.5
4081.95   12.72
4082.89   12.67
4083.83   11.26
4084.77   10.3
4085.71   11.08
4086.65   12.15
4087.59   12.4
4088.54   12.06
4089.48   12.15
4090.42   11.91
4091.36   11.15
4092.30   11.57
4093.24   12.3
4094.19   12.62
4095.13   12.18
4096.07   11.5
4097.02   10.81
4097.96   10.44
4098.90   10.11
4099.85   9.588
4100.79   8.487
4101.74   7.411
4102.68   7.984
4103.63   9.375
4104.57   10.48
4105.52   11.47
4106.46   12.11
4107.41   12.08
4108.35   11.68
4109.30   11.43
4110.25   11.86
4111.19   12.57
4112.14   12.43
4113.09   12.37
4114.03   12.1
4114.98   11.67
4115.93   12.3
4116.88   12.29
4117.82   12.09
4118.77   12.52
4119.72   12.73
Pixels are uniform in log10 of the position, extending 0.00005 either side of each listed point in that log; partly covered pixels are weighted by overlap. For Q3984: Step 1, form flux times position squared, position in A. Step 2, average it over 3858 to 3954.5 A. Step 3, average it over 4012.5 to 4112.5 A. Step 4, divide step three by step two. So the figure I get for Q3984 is 1.37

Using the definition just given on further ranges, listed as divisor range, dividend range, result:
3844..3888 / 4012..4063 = 1.22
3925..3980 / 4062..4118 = 1.64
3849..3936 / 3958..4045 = 1.19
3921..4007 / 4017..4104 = 1.35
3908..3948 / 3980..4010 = 1.50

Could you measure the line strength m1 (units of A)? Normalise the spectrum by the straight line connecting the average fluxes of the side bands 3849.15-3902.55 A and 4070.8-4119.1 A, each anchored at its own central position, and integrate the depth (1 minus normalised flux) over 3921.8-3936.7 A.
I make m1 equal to 6.8 A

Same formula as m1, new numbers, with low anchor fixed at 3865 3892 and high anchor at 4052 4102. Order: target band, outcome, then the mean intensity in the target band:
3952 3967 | 2.2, 8.63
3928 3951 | 7.7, 6.64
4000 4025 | -2.2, 11.5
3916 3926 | 0.8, 9.04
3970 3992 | 1.6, 9.56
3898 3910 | 0.1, 9.58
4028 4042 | -0.4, 11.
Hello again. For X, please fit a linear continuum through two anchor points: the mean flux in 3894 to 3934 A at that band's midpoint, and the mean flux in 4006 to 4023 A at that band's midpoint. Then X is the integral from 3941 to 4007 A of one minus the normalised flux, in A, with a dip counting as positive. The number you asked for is 6.3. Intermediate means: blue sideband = 8.58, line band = 9.37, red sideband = 11.5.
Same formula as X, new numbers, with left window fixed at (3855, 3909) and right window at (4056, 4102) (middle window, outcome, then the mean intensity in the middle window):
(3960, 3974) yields 6.30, 5.62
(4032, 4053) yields -0.58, 11.1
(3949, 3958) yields 0.18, 9.91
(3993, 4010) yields -1.40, 11.3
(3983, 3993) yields -0.82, 11.2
